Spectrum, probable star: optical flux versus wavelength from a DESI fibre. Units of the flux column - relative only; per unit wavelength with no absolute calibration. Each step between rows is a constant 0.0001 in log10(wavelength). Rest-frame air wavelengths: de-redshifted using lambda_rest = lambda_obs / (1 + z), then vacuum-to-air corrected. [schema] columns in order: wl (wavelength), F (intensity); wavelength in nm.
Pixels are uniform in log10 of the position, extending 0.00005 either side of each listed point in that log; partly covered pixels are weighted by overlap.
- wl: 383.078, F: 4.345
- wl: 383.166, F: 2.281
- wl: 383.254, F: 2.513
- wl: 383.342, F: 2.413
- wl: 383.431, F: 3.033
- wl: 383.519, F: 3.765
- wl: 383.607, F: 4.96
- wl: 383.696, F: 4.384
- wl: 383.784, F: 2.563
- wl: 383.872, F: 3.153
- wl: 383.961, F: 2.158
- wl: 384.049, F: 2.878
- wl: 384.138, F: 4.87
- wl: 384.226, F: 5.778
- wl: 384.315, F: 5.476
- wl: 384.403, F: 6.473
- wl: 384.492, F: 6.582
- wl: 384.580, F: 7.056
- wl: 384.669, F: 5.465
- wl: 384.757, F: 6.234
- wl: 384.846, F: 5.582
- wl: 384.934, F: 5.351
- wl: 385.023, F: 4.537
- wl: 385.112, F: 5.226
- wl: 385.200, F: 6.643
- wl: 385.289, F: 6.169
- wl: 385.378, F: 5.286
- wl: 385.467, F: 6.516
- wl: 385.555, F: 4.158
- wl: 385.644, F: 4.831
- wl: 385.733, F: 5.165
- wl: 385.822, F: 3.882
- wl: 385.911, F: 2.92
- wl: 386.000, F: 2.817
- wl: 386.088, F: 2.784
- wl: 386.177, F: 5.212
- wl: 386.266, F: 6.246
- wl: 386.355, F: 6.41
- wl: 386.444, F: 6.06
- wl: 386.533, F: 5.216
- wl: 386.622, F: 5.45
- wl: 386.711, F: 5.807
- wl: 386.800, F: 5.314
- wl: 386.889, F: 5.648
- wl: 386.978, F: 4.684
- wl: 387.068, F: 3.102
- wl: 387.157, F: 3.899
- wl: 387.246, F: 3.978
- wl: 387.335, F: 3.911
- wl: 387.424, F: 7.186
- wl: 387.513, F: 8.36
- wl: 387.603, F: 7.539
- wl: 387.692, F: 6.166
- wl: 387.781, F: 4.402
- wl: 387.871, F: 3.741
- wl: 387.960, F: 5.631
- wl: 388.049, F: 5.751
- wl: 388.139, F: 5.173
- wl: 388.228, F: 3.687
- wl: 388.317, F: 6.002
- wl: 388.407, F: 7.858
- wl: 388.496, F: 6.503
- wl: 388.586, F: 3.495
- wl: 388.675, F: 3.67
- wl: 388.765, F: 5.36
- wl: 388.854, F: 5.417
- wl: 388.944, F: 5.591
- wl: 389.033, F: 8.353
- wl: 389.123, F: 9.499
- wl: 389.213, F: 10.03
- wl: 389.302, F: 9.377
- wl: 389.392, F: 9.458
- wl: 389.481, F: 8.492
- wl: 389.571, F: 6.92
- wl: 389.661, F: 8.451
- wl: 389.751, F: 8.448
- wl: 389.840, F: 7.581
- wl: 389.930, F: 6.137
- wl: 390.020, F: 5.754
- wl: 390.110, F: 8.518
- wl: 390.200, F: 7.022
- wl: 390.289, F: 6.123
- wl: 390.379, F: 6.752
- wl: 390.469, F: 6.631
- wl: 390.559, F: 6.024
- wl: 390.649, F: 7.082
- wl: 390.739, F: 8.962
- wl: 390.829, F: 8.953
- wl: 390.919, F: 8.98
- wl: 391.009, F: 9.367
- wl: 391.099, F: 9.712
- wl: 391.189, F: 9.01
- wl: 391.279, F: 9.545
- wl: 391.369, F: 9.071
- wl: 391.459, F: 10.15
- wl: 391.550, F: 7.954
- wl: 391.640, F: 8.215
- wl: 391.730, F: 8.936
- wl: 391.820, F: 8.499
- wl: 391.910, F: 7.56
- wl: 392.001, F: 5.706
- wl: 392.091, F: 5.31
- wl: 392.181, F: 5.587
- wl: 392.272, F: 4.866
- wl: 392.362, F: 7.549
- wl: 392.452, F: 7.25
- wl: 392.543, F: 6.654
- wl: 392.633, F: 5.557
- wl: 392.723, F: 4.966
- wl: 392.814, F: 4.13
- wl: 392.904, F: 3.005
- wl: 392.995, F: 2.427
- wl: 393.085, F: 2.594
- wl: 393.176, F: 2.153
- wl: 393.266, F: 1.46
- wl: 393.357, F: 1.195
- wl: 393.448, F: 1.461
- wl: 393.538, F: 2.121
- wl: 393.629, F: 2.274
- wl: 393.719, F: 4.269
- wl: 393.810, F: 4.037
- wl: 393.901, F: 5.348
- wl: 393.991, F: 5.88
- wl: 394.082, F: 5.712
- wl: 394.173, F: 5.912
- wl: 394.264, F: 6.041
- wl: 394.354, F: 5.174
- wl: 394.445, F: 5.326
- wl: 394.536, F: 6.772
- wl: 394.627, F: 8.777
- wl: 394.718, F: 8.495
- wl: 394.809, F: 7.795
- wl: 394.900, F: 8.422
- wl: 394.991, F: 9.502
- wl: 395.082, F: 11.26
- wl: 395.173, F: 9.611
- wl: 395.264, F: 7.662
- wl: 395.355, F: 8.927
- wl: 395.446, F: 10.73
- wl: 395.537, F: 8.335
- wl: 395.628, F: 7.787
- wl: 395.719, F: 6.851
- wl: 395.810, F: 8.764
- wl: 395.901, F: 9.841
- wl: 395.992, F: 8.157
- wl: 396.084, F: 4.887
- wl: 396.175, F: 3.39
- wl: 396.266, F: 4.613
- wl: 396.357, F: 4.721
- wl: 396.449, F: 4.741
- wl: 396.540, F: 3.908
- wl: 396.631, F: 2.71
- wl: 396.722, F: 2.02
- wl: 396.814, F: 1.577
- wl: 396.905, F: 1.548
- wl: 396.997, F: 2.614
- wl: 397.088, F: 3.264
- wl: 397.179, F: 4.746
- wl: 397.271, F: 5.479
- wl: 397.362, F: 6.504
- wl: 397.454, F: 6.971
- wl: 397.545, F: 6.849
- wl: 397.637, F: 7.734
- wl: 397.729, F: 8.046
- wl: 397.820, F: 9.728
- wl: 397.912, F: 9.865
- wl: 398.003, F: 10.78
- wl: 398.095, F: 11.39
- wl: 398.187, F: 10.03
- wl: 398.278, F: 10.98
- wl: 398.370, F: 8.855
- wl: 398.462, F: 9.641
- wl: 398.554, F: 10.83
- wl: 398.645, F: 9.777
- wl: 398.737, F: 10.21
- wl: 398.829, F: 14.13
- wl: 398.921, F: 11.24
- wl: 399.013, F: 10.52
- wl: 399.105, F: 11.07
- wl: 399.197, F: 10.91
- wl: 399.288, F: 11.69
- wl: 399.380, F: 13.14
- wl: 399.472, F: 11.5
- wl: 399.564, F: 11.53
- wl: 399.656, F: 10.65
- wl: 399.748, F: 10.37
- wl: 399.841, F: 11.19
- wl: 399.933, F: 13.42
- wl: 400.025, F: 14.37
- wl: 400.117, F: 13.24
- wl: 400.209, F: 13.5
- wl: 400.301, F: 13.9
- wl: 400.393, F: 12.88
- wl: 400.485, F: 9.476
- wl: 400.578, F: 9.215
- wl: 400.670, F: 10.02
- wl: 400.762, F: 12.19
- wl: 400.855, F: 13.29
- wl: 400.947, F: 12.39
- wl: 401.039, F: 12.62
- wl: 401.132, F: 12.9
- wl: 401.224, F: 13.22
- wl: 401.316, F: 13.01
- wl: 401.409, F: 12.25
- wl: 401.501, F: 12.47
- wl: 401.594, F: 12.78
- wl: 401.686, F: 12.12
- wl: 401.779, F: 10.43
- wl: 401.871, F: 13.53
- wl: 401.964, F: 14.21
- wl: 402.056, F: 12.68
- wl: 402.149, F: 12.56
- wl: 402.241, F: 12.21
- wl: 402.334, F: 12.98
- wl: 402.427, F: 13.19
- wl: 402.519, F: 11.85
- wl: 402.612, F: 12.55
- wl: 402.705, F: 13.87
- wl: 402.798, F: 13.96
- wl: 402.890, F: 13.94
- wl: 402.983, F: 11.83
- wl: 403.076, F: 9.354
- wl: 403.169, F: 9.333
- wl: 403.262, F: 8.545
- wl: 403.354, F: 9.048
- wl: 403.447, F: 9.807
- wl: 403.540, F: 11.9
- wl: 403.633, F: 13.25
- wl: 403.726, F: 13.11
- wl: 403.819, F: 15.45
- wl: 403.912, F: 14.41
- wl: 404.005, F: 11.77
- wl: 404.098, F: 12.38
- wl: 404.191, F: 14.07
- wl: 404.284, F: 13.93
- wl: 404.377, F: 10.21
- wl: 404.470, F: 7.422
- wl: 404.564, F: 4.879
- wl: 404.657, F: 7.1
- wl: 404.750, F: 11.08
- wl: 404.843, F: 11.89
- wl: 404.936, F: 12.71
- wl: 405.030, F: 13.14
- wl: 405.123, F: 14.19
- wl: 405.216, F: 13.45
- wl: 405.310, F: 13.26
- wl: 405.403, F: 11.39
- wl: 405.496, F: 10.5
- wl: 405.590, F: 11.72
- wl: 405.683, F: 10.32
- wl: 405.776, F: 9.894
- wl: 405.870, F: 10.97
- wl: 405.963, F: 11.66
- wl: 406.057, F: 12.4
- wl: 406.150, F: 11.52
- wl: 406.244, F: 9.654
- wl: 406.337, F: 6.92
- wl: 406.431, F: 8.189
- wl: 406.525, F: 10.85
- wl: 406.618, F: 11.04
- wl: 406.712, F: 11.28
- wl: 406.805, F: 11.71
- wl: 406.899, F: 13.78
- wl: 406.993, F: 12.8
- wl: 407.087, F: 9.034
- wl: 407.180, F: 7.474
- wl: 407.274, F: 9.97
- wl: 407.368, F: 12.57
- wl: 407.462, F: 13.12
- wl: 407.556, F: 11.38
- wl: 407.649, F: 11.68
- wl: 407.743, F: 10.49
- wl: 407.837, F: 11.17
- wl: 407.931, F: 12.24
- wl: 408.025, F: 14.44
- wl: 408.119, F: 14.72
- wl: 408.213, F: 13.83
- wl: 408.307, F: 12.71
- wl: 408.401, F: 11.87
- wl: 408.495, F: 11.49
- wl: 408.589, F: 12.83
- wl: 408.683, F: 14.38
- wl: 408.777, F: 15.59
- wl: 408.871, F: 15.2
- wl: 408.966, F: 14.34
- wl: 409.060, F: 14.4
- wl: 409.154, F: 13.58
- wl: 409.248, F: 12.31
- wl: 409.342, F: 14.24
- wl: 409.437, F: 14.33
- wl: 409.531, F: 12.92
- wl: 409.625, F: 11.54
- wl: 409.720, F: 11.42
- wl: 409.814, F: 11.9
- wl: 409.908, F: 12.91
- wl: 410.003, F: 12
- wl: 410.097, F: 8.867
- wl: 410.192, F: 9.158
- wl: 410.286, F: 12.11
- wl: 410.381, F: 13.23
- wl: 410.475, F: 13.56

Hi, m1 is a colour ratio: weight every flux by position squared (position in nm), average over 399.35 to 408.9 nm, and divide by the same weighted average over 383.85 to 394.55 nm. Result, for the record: 2.19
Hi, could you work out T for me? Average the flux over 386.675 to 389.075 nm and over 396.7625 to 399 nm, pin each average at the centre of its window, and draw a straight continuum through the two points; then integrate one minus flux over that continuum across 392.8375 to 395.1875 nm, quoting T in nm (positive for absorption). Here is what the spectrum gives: 0.63 nm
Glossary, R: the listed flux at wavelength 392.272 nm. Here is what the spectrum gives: 4.866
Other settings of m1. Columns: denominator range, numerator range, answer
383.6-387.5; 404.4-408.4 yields 2.50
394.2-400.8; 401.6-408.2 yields 1.39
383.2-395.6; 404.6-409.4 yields 2.17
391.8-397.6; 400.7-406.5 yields 2.20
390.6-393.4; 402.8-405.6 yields 1.88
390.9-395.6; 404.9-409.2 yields 1.99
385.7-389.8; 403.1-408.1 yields 2.10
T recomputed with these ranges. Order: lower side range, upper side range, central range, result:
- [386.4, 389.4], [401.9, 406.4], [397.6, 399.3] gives -0.134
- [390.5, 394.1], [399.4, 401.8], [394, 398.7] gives 0.941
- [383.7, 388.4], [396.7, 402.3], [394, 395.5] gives 0.129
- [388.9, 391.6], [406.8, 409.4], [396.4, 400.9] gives 0.467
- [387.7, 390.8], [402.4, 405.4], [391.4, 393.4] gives 0.558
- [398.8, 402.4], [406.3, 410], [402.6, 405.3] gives 0.117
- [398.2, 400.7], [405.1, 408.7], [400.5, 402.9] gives -0.217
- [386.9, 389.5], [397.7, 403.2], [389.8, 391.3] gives -0.120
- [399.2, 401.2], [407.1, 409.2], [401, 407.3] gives 0.370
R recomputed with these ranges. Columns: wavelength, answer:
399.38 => 13.14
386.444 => 6.06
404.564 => 4.879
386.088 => 2.784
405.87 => 10.97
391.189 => 9.01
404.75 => 11.08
